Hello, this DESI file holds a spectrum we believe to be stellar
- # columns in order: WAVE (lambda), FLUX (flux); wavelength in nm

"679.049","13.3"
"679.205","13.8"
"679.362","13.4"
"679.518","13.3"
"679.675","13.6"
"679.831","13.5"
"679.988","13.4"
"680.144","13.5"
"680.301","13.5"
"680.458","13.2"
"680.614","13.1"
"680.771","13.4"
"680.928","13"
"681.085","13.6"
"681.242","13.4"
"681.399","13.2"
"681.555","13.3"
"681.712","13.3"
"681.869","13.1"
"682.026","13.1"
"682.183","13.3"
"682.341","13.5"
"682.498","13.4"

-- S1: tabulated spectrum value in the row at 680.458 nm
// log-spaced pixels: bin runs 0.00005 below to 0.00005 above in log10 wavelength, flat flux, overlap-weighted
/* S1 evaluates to 13.2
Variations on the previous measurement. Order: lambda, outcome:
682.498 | 13.4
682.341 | 13.5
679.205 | 13.8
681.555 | 13.3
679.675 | 13.6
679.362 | 13.4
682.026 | 13.1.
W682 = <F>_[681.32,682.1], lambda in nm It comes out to 13.2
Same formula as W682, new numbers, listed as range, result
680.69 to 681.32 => 13.3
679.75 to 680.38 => 13.5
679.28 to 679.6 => 13.3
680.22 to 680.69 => 13.3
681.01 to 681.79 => 13.4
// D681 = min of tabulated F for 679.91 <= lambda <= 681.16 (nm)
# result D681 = 13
